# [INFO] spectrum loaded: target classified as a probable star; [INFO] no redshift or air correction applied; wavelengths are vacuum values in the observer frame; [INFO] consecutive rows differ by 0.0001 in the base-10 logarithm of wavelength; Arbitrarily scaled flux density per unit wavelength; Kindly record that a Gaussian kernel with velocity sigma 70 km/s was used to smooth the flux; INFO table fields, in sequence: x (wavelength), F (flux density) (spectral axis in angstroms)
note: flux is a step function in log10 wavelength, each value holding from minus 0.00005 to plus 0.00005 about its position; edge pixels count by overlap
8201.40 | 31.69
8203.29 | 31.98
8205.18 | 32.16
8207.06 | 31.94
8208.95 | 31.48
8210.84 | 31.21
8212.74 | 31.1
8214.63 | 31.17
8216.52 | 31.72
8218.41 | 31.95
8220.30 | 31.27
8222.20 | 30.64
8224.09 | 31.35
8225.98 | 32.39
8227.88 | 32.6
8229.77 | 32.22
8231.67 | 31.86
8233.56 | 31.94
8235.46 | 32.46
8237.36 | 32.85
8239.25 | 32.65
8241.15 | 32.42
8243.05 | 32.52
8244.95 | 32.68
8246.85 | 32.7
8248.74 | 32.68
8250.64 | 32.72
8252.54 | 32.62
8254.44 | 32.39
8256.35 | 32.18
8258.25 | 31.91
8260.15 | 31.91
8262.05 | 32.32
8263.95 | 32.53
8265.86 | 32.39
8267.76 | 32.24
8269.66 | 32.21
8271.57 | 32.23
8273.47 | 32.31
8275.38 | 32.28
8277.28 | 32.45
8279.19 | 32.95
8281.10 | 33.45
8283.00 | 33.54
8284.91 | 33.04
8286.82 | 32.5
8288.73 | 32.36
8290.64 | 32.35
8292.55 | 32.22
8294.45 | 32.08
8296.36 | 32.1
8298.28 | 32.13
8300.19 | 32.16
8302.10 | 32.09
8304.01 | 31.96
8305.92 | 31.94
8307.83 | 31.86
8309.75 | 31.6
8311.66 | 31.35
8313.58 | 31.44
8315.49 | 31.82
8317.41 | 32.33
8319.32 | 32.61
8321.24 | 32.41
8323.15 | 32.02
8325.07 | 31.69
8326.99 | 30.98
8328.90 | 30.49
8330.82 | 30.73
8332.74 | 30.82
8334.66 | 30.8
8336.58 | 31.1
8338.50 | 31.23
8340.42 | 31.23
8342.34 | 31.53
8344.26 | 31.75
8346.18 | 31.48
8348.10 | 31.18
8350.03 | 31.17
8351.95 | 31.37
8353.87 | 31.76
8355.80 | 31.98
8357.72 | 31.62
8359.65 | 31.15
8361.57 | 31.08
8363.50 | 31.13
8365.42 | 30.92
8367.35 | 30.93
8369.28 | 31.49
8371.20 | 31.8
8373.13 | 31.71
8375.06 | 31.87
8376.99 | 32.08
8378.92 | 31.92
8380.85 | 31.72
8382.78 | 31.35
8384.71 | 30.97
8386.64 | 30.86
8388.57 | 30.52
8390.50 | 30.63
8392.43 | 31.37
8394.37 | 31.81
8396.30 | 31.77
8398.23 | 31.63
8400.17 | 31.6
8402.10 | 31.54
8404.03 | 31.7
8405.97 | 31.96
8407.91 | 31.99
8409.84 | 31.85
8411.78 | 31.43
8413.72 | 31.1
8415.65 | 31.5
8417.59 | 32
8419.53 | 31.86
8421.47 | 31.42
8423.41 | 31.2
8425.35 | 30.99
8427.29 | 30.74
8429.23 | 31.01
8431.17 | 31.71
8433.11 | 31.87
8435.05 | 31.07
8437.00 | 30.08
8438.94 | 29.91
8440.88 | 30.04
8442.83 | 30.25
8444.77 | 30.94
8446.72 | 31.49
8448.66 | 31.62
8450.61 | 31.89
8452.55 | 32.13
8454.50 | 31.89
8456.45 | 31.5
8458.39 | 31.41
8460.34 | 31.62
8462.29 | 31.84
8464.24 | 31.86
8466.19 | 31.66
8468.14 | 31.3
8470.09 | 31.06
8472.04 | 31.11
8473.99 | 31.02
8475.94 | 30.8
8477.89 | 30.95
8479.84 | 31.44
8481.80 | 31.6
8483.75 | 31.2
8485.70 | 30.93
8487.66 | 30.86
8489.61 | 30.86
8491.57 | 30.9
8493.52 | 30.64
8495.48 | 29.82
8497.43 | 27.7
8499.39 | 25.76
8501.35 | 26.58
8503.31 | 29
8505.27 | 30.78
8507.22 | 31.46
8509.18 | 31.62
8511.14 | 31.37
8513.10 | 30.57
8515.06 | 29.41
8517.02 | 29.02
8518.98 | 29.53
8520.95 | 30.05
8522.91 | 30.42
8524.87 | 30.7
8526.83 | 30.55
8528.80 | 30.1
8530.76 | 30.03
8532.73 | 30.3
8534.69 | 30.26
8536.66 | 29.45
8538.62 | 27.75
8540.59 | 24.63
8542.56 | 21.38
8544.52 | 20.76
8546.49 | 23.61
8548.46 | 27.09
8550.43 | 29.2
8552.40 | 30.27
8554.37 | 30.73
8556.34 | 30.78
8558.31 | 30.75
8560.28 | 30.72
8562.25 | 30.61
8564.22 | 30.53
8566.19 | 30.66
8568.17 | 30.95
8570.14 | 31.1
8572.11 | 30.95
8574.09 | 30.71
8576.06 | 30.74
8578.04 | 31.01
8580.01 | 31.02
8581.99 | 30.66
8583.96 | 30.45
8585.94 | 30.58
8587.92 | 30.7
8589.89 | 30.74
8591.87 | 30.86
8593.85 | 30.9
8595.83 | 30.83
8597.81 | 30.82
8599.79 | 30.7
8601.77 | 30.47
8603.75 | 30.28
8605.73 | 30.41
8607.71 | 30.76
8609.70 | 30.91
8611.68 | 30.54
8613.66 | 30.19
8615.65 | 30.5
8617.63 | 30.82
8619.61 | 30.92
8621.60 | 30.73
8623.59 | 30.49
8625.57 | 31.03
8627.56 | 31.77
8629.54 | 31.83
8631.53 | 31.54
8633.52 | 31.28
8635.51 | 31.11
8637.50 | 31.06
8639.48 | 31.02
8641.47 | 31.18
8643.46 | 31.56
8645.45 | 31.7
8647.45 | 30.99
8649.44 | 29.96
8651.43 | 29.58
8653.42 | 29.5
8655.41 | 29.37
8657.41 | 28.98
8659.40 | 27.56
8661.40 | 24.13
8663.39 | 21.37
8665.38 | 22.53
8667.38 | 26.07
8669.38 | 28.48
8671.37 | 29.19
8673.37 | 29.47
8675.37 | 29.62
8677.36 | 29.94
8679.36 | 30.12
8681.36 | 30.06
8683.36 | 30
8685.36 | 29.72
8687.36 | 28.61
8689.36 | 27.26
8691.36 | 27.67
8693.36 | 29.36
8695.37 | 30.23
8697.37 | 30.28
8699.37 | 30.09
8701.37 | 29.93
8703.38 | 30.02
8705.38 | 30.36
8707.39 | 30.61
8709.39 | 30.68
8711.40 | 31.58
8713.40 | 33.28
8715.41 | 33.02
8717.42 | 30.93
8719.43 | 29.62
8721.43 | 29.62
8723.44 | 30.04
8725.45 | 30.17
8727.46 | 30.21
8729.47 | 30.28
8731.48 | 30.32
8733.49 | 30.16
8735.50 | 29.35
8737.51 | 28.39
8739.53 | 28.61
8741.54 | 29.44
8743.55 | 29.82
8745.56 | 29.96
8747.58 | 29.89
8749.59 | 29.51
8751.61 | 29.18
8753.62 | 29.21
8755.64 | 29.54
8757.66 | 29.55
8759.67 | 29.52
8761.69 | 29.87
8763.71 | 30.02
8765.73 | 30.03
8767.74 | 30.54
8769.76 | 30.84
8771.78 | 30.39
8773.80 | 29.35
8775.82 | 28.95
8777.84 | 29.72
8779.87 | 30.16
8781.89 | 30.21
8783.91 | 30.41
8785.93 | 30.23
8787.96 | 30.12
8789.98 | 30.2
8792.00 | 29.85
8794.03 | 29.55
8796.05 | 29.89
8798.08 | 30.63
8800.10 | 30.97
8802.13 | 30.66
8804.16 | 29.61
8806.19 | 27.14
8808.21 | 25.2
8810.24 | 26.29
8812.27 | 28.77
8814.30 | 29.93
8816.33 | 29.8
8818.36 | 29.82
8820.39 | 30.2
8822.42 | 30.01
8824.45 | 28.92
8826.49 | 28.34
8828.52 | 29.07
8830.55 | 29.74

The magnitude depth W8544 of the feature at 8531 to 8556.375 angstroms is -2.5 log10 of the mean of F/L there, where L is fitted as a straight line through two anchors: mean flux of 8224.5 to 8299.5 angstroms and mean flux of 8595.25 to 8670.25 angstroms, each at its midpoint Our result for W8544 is 0.12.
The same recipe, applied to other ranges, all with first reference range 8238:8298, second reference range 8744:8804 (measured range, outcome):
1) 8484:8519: 0.05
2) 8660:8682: 0.12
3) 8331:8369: 0.03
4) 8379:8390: 0.03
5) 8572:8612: 0.01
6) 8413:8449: 0.02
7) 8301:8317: 0.02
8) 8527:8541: 0.07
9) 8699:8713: -0.01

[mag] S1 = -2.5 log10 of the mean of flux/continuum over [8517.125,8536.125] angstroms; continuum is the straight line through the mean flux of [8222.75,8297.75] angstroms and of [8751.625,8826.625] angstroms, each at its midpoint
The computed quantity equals 0.03 mag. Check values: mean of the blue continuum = 32.4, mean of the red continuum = 29.6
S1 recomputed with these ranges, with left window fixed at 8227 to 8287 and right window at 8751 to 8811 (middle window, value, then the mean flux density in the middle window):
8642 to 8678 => 0.07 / 28.4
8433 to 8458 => 0.01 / 31.1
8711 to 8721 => -0.06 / 31.6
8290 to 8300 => 0.00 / 32.2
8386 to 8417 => 0.01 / 31.5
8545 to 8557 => 0.10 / 28.2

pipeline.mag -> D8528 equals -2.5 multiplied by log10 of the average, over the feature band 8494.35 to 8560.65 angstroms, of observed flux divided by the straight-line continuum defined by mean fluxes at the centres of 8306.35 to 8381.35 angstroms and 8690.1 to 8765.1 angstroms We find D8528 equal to 0.07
